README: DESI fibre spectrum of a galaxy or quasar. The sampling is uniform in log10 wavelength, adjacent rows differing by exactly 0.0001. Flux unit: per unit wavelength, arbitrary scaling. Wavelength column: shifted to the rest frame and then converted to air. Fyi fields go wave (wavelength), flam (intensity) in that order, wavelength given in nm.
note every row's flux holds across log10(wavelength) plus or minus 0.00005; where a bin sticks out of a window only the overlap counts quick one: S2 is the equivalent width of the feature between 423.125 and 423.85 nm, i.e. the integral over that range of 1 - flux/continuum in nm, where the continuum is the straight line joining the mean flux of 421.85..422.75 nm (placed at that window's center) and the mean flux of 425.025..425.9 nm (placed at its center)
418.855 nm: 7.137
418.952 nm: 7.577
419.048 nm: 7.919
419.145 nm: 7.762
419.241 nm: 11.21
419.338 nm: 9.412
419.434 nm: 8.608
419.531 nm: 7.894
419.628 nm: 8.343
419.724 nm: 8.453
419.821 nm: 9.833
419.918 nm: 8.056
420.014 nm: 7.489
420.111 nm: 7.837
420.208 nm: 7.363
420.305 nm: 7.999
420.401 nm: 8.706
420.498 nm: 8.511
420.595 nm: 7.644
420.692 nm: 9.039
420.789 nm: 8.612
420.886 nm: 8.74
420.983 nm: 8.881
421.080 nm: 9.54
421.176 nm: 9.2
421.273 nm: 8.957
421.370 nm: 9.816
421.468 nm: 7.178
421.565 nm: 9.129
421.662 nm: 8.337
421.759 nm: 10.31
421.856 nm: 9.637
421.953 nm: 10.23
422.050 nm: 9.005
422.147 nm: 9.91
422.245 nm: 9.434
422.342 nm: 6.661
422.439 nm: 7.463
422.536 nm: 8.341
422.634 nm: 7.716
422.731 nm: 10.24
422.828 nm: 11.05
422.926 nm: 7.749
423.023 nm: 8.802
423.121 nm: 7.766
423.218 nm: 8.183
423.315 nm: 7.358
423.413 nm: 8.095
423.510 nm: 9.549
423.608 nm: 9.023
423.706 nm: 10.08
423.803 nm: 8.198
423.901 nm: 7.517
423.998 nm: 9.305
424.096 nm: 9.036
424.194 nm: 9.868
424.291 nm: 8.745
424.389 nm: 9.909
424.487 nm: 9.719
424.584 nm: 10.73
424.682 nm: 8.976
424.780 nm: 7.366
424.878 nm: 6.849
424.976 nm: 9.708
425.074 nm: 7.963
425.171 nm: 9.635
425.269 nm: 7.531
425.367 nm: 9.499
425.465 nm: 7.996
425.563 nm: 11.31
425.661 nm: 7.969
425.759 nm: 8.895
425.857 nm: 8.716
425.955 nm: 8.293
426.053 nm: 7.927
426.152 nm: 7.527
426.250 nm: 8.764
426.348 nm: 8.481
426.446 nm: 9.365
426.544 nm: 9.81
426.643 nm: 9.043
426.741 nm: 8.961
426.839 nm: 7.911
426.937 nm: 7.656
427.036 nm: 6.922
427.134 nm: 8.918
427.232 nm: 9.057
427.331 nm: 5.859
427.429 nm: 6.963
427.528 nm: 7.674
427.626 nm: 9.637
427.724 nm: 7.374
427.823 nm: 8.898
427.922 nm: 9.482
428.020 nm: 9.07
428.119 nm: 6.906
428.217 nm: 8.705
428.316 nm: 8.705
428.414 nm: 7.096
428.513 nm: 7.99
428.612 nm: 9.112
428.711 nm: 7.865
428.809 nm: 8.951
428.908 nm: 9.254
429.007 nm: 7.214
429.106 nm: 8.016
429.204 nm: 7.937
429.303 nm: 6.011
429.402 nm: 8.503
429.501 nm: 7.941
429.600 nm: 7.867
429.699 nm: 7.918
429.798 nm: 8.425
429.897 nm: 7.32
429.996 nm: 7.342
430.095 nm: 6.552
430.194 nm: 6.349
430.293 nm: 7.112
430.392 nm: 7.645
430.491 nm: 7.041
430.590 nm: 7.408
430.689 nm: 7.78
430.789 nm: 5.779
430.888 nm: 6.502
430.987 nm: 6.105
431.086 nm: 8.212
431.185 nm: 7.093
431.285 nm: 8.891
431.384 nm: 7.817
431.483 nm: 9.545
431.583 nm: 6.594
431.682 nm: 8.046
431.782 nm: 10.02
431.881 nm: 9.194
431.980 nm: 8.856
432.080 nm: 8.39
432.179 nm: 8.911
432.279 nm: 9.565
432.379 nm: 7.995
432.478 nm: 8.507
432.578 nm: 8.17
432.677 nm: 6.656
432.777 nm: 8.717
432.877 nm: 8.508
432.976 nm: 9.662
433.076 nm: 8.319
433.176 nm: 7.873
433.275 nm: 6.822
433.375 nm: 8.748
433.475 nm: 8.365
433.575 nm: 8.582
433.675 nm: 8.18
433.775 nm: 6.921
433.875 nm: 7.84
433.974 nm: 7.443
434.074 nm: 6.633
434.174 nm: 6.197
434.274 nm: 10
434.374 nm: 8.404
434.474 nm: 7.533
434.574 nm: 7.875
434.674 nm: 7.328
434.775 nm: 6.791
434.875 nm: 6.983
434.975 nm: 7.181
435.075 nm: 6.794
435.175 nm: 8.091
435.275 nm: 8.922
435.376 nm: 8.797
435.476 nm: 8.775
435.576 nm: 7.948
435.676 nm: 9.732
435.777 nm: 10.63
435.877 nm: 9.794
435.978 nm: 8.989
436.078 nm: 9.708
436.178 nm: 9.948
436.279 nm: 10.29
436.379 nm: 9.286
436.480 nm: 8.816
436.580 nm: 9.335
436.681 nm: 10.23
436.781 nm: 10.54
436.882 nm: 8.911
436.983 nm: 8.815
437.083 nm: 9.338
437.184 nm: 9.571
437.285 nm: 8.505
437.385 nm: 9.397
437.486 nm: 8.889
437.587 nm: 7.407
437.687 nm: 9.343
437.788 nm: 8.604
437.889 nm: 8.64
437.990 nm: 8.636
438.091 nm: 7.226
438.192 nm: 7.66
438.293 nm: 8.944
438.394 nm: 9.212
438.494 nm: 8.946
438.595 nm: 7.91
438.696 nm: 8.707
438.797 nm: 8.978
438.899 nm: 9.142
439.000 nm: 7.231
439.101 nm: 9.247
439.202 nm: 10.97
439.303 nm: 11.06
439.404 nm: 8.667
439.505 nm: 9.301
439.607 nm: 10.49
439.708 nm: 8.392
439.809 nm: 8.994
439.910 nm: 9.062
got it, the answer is 0.02 nm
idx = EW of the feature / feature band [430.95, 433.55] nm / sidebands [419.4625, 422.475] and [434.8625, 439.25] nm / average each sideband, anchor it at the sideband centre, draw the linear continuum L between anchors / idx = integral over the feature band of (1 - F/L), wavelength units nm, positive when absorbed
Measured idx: 0.15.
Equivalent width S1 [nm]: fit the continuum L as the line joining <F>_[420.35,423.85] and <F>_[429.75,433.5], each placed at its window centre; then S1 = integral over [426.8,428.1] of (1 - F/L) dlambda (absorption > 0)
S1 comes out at 0.03 nm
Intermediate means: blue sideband 8.81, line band 8.08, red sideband 7.92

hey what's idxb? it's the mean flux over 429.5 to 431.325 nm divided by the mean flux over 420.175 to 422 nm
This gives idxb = 0.83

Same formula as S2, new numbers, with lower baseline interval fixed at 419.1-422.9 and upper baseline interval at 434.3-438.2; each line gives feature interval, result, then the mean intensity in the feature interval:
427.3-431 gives 0.44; 7.72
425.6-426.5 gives 0.03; 8.48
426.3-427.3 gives 0.02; 8.56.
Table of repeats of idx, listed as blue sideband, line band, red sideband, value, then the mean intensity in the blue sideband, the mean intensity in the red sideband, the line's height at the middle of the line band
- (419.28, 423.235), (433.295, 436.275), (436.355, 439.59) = 0.22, 8.69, 8.99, 8.94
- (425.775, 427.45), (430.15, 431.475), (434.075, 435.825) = 0.14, 8.28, 8.07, 8.17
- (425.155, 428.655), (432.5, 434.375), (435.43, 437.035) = 0.24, 8.42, 9.49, 9.17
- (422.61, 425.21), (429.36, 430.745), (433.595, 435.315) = 0.11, 8.87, 7.61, 8.13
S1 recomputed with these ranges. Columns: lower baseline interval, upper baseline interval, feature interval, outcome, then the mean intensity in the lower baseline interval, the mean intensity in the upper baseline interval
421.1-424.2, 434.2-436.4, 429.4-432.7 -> 0.32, 8.84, 8.59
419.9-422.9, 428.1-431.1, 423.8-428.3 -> -0.27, 8.74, 7.6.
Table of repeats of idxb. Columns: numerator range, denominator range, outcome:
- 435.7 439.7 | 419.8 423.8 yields 1.05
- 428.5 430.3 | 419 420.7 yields 0.92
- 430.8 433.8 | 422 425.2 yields 0.93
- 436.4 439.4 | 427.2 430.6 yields 1.14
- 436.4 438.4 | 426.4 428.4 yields 1.07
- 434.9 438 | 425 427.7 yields 1.07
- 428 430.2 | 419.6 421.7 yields 0.92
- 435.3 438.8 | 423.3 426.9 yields 1.03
